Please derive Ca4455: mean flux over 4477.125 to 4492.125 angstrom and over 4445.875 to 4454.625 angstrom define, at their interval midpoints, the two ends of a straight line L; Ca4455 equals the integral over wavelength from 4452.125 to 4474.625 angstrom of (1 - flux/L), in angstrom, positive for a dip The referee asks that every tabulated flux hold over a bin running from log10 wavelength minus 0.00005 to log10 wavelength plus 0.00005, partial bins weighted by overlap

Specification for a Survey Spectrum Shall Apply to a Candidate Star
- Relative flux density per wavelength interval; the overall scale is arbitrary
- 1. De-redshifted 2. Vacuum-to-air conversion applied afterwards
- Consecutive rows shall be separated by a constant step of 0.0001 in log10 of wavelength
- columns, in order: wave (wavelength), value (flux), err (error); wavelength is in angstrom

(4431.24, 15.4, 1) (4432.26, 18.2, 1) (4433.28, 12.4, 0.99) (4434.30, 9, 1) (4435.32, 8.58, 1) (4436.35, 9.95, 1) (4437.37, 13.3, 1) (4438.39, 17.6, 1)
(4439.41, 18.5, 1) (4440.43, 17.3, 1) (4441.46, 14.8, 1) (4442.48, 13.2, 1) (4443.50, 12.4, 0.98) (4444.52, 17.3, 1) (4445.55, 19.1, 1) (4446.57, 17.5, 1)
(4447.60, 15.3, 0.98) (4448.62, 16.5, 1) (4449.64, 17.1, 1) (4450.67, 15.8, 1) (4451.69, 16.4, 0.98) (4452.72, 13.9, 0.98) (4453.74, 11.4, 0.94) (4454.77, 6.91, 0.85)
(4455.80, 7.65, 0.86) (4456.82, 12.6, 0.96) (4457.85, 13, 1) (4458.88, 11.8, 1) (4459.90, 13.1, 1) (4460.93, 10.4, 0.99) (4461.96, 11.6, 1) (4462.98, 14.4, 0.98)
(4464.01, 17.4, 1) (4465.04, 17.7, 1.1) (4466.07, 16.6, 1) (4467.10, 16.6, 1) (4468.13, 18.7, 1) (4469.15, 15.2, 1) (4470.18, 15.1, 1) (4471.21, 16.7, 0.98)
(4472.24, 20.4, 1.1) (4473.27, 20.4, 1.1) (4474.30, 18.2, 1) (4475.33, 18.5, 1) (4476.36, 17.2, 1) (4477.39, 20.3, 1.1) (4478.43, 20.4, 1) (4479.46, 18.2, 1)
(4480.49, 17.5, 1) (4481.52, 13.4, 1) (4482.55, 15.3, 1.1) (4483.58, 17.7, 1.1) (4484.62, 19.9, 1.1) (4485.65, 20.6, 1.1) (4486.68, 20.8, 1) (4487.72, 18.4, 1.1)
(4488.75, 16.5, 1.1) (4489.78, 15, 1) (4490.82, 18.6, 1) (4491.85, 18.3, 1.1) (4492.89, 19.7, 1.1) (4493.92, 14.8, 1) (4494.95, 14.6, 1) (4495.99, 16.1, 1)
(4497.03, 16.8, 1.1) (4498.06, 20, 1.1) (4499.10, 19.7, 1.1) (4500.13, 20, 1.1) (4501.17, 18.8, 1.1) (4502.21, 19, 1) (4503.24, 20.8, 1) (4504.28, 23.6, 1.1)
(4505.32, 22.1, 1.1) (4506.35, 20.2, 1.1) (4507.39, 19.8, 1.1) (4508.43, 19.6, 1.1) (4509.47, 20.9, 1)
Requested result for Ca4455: 2.5 angstrom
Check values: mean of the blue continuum 15.2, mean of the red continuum 18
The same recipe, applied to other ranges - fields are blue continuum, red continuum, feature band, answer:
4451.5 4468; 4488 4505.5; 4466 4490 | -3.2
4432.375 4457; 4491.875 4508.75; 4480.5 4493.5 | 0.0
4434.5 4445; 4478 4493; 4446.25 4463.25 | 2.4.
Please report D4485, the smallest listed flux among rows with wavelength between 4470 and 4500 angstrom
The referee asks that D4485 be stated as 13.4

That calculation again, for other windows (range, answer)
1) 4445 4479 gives 6.91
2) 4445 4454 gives 11.4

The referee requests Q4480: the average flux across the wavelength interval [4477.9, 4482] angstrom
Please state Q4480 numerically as 17.4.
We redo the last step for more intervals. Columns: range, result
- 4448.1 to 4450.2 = 16.8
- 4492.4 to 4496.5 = 16.3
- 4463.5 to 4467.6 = 17.1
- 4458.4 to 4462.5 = 11.8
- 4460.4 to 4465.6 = 14.3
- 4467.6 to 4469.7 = 17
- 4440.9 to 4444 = 13.5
